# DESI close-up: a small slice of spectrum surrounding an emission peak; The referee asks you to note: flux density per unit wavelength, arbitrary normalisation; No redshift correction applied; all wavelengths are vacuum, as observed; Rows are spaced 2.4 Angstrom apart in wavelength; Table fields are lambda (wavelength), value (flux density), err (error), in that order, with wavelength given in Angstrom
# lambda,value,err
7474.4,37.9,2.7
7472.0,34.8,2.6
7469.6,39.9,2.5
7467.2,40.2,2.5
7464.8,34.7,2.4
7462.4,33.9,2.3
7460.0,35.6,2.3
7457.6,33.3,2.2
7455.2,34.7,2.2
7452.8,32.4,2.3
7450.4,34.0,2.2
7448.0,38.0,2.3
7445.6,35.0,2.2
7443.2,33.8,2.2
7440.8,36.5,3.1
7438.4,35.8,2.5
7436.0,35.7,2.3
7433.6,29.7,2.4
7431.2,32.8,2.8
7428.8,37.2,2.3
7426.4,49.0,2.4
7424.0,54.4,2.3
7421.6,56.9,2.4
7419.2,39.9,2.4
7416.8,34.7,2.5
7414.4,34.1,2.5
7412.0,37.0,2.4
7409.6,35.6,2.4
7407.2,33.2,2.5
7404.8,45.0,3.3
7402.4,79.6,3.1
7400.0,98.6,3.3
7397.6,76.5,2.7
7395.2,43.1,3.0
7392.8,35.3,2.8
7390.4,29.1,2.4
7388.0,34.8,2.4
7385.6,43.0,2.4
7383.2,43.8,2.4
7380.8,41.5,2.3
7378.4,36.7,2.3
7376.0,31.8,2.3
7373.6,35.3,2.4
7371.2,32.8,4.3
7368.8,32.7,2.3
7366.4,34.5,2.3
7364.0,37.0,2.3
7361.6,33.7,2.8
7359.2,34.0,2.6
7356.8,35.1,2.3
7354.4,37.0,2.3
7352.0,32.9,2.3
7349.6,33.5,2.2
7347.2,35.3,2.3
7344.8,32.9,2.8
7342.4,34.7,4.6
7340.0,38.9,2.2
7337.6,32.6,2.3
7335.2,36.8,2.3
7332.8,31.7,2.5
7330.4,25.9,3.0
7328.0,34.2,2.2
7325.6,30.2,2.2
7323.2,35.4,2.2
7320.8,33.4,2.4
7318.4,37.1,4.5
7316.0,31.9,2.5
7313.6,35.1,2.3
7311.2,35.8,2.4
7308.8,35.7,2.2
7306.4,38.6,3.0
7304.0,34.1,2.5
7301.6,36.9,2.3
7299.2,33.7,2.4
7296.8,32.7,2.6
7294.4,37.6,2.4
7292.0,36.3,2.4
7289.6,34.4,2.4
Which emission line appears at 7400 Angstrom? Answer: Halpha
